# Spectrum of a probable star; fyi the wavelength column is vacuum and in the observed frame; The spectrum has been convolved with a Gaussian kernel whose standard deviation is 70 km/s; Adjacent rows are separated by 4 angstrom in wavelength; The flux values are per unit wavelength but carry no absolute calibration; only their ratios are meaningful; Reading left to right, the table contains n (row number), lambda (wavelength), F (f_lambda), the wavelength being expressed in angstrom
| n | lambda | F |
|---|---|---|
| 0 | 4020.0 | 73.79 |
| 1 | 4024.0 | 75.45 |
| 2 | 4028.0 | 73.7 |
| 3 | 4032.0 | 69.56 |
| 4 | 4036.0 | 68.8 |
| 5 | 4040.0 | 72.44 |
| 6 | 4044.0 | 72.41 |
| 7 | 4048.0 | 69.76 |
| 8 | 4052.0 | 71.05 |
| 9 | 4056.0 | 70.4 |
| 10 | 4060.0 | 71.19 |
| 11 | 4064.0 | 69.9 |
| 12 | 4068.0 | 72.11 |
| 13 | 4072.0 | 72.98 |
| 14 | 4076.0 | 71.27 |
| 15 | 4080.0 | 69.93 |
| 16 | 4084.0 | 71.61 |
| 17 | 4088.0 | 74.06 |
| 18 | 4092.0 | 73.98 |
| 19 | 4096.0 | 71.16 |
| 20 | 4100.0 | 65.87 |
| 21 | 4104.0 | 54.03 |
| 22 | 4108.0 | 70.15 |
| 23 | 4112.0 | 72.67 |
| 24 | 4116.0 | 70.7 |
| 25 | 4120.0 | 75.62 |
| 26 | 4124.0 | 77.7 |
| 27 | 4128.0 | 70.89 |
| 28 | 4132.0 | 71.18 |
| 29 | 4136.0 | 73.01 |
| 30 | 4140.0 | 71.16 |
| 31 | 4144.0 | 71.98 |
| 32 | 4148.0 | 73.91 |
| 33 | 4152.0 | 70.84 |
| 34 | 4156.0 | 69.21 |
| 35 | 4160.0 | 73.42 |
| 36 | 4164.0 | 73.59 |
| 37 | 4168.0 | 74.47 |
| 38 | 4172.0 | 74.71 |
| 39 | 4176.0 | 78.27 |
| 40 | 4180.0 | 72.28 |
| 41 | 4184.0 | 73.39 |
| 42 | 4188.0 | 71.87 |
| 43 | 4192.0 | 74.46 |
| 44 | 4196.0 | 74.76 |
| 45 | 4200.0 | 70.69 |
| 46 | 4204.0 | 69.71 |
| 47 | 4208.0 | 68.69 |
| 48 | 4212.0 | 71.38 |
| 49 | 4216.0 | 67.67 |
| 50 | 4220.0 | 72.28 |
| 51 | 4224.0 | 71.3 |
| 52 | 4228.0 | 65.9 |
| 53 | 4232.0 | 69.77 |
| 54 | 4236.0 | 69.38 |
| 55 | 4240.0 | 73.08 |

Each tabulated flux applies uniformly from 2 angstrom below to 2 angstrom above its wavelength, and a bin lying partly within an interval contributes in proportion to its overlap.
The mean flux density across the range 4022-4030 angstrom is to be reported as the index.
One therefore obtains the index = 74.6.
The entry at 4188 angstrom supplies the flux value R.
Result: 71.87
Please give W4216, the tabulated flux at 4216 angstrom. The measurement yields 67.67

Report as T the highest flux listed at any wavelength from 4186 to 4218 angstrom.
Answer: 74.76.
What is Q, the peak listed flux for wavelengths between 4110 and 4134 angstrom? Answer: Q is 77.7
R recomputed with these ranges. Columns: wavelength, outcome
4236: 69.38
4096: 71.16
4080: 69.93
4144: 71.98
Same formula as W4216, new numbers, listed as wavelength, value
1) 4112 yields 72.67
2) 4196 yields 74.76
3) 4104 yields 54.03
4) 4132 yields 71.18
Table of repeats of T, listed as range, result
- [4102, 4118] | 72.67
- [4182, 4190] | 73.39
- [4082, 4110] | 74.06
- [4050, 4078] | 72.98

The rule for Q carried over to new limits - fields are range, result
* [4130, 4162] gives 73.91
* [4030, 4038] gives 69.56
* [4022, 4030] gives 75.45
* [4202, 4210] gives 69.71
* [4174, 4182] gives 78.27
